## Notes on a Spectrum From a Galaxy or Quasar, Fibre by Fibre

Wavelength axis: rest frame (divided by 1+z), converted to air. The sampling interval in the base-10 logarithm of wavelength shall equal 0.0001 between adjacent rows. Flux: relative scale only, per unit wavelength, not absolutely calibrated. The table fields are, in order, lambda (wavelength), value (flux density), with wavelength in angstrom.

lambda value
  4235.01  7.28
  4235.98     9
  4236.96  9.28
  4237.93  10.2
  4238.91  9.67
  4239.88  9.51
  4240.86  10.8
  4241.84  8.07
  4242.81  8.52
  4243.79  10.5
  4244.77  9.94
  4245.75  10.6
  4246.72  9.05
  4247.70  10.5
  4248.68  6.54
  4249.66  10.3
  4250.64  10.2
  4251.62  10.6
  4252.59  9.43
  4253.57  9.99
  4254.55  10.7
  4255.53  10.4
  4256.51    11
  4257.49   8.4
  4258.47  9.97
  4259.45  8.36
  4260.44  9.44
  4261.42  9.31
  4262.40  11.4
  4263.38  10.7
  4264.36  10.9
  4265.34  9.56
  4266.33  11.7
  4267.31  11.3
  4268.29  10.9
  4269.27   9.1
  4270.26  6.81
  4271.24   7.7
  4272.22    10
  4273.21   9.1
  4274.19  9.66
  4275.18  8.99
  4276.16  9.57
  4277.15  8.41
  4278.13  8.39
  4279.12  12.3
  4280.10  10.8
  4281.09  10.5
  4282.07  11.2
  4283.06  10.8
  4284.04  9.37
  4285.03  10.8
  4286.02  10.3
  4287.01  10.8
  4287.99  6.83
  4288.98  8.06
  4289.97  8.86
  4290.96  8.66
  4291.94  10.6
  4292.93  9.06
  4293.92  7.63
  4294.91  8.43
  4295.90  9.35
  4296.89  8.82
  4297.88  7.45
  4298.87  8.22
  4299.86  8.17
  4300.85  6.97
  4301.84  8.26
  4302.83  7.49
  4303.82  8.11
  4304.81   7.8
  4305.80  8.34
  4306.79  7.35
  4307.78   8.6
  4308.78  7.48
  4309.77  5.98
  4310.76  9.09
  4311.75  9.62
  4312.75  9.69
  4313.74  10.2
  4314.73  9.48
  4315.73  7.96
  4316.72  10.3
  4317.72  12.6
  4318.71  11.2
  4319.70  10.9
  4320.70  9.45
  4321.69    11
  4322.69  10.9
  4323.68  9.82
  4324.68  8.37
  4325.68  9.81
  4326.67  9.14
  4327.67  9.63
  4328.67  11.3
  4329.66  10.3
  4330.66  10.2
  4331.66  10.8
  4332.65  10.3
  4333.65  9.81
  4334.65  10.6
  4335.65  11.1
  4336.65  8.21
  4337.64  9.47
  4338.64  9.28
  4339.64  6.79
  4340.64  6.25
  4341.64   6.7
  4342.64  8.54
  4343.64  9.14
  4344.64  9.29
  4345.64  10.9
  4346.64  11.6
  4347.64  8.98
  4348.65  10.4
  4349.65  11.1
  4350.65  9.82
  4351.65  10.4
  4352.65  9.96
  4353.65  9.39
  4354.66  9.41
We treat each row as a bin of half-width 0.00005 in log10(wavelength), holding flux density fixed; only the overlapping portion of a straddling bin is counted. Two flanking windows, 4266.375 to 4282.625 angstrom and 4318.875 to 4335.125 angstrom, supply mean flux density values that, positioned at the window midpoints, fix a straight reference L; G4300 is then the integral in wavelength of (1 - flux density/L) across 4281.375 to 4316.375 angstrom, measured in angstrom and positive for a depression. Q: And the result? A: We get 4.1 angstrom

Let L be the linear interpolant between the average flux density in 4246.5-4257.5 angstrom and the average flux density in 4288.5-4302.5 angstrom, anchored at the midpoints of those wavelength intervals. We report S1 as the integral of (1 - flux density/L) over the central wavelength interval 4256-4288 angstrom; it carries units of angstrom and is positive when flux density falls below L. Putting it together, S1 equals -2.4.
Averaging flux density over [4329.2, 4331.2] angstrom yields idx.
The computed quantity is 10.2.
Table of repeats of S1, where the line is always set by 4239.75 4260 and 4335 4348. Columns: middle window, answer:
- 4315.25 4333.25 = -2.22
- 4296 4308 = 1.66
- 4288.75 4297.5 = 0.48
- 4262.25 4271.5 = -0.45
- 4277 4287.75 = -1.01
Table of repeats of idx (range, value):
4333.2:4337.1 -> 9.94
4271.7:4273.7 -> 9.52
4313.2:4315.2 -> 9.87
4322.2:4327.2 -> 9.61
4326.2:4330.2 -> 10.1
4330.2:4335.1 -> 10.3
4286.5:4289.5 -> 8.57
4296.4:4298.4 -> 8.13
